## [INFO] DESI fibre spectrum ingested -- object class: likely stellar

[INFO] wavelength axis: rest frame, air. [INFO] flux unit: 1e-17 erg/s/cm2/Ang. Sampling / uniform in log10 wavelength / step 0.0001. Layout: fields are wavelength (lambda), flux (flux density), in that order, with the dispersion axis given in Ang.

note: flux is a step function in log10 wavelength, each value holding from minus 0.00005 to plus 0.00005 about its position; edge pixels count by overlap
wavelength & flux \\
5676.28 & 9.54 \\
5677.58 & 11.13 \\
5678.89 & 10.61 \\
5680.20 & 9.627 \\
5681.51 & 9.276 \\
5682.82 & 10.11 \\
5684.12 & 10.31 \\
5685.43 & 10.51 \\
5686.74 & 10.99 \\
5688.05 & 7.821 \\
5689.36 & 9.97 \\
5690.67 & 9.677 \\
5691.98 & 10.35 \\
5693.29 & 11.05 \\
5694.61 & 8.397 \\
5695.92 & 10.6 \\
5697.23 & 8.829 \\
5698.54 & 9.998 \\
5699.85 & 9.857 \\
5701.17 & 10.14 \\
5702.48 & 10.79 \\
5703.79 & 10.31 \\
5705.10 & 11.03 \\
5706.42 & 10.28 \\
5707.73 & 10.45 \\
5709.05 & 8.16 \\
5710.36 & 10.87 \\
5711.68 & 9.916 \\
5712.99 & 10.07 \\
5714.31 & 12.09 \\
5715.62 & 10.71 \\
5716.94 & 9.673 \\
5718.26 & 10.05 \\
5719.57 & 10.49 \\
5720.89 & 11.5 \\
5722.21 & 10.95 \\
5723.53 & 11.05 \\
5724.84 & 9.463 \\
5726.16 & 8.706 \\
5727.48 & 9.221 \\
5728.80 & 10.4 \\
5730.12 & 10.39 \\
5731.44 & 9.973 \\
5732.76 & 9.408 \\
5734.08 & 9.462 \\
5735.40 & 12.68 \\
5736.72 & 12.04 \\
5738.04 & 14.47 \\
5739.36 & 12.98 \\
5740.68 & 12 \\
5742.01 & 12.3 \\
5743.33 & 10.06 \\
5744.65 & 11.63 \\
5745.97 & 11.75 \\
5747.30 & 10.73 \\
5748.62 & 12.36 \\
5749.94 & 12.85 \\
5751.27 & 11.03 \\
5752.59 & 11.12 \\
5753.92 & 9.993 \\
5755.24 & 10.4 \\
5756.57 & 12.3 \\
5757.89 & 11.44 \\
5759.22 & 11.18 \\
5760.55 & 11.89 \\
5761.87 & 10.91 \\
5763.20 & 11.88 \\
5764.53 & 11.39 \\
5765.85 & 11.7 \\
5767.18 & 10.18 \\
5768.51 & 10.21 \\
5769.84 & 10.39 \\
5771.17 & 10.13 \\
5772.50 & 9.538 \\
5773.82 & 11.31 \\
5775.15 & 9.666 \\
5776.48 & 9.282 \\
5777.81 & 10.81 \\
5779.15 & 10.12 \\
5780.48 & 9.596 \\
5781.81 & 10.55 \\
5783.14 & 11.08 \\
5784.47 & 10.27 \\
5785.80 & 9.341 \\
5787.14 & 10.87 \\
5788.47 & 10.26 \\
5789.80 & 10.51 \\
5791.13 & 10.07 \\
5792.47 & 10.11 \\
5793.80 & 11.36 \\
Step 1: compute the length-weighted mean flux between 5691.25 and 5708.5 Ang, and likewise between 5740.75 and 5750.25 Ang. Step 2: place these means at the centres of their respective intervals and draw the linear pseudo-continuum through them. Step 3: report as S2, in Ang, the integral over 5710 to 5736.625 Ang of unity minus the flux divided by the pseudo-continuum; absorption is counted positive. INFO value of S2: 1.3 Ang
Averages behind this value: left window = 10.1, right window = 11.6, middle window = 10.4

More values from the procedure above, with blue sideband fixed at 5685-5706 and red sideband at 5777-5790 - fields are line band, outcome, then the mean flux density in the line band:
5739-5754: -2.07 Ang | 11.6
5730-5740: -1.31 Ang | 11.5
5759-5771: -0.92 Ang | 11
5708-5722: -0.40 Ang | 10.4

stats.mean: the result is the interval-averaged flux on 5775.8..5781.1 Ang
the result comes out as 9.94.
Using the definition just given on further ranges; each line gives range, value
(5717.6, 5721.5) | 10.7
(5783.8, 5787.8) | 10.2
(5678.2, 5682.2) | 9.83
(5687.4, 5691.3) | 9.15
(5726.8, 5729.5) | 9.8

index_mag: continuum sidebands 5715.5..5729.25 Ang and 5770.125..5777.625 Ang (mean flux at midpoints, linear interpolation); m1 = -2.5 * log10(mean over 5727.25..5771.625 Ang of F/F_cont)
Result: -0.11 mag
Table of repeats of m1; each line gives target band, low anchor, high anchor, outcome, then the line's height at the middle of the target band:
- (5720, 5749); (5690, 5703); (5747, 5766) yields -0.02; 10.9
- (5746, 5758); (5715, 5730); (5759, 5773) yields -0.07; 10.6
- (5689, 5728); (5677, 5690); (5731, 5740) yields 0.06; 10.8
